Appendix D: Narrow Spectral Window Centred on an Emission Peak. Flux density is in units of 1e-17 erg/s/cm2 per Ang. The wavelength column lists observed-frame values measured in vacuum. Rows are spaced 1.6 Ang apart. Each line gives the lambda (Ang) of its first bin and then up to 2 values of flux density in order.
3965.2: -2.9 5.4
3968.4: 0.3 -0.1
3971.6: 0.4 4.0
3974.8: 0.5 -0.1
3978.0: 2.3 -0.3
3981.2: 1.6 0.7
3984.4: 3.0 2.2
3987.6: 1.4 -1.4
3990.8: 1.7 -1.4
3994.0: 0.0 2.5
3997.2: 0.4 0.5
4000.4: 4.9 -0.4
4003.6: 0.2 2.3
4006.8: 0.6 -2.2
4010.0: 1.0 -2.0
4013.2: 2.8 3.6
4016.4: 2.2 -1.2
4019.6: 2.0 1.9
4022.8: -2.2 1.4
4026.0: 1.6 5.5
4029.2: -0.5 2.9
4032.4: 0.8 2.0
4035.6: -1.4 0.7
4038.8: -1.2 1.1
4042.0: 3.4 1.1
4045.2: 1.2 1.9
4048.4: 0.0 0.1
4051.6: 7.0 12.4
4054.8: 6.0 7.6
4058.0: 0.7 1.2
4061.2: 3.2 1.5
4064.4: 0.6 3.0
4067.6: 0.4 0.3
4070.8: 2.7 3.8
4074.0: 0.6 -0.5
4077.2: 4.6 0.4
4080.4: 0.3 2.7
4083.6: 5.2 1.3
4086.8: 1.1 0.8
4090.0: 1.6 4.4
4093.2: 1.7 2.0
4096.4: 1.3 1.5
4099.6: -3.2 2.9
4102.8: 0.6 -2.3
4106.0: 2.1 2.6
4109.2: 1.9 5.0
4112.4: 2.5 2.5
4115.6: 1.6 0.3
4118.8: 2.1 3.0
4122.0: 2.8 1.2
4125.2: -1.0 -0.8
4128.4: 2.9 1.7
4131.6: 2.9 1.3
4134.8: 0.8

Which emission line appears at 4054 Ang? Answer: [O II] 3727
